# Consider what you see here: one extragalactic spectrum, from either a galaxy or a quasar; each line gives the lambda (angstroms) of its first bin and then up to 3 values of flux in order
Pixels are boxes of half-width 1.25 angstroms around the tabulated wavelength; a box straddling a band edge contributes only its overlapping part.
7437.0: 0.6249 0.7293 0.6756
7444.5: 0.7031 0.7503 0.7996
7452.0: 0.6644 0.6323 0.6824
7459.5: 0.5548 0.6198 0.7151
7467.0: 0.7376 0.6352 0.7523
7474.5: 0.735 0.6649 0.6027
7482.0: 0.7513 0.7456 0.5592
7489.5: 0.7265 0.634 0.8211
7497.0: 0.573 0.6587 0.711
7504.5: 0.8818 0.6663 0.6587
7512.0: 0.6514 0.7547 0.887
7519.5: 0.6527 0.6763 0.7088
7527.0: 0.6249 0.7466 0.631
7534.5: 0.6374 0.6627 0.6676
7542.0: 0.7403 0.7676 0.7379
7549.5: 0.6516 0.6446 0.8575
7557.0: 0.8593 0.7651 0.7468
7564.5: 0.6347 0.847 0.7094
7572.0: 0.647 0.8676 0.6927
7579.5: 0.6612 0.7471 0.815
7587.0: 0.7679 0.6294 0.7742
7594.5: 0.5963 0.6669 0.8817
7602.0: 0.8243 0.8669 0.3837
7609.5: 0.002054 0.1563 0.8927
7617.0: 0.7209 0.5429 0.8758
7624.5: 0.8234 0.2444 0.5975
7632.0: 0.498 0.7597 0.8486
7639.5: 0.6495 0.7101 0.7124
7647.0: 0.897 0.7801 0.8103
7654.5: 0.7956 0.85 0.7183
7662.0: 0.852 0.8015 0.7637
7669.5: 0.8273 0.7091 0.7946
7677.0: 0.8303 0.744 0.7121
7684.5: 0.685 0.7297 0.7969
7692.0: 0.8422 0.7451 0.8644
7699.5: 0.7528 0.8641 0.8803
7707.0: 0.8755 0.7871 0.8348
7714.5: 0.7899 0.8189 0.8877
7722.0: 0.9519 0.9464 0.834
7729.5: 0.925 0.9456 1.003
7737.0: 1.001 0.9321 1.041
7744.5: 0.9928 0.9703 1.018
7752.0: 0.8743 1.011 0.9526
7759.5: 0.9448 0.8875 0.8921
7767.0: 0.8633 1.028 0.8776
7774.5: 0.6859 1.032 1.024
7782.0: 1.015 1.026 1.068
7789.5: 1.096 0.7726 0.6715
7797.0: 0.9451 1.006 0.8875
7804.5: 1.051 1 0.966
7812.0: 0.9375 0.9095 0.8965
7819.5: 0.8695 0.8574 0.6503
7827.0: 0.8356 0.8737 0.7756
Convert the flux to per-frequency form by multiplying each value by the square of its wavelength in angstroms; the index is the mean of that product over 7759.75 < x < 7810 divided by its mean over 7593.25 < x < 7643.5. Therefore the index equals 1.56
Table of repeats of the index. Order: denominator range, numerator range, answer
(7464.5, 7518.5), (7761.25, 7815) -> 1.44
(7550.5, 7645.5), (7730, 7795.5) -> 1.45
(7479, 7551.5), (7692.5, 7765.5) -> 1.37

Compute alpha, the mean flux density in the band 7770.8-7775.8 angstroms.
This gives 0.783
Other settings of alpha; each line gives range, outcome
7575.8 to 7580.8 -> 0.677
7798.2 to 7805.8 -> 0.981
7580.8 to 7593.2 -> 0.747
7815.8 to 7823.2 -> 0.874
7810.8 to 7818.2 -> 0.914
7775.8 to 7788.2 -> 1.03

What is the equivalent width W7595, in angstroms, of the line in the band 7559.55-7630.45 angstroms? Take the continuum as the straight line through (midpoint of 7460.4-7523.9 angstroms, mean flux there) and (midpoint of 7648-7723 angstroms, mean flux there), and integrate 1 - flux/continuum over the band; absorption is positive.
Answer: 8.1 angstroms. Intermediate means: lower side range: 0.698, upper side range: 0.803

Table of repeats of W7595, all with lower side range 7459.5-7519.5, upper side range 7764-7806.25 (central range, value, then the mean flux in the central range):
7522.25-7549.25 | 1.7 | 0.69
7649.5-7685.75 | 2.8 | 0.778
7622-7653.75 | 4.5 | 0.703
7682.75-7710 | 2.1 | 0.801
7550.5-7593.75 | 1.3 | 0.743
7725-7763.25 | -2.1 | 0.955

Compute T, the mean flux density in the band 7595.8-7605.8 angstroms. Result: 0.809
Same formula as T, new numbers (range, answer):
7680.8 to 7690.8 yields 0.732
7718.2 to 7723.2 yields 0.918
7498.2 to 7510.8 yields 0.714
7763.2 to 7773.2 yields 0.915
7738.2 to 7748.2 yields 0.984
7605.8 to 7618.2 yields 0.43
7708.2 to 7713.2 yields 0.811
